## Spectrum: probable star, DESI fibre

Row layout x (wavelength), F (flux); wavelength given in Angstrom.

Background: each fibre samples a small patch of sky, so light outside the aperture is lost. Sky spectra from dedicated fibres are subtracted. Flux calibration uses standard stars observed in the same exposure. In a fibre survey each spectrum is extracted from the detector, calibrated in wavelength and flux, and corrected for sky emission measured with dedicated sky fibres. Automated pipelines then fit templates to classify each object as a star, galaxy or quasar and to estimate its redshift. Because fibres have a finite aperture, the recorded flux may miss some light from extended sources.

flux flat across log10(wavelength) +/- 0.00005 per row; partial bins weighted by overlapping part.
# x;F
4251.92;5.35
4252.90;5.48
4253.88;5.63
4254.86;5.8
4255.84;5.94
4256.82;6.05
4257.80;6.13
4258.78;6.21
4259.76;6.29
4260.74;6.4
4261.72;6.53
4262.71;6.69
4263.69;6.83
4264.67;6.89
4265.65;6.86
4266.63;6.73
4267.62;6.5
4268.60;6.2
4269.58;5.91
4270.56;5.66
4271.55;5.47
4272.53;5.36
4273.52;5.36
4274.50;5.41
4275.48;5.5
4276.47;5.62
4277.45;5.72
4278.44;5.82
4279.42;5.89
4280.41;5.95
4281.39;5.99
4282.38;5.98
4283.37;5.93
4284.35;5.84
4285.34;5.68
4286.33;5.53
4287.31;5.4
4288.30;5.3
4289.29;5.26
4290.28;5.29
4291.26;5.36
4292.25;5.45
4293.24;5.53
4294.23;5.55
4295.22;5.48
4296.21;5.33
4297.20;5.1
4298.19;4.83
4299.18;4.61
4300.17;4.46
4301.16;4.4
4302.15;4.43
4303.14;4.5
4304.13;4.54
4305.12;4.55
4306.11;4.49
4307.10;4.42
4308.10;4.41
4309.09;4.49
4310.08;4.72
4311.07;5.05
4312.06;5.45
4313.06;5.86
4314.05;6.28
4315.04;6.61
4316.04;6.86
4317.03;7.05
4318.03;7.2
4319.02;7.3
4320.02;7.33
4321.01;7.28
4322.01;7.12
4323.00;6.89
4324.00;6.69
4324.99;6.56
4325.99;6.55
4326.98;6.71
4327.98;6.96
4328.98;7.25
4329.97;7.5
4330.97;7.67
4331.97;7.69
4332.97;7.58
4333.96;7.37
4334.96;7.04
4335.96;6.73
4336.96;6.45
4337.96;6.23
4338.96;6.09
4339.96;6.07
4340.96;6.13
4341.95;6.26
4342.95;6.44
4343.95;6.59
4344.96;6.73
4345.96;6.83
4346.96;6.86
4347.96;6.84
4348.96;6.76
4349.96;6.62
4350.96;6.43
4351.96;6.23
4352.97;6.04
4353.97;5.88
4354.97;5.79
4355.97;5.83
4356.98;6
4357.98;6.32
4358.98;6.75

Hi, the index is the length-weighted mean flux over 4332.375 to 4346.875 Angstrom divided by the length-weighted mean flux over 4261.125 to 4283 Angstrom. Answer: 1.10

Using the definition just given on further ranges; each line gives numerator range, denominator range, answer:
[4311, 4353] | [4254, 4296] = 1.14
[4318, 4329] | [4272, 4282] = 1.23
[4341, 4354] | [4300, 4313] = 1.40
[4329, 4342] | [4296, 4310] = 1.49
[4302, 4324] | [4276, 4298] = 1.04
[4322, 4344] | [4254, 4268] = 1.06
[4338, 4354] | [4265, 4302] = 1.16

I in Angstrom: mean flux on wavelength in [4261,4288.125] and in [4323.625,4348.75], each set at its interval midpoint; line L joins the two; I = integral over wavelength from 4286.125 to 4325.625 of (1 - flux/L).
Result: 5.1 Angstrom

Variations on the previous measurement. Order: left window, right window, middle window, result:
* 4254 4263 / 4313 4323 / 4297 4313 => 5.0 Angstrom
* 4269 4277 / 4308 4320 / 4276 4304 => 1.9 Angstrom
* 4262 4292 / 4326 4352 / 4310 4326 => -0.2 Angstrom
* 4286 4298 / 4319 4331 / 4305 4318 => 1.8 Angstrom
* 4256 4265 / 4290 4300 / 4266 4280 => 0.4 Angstrom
